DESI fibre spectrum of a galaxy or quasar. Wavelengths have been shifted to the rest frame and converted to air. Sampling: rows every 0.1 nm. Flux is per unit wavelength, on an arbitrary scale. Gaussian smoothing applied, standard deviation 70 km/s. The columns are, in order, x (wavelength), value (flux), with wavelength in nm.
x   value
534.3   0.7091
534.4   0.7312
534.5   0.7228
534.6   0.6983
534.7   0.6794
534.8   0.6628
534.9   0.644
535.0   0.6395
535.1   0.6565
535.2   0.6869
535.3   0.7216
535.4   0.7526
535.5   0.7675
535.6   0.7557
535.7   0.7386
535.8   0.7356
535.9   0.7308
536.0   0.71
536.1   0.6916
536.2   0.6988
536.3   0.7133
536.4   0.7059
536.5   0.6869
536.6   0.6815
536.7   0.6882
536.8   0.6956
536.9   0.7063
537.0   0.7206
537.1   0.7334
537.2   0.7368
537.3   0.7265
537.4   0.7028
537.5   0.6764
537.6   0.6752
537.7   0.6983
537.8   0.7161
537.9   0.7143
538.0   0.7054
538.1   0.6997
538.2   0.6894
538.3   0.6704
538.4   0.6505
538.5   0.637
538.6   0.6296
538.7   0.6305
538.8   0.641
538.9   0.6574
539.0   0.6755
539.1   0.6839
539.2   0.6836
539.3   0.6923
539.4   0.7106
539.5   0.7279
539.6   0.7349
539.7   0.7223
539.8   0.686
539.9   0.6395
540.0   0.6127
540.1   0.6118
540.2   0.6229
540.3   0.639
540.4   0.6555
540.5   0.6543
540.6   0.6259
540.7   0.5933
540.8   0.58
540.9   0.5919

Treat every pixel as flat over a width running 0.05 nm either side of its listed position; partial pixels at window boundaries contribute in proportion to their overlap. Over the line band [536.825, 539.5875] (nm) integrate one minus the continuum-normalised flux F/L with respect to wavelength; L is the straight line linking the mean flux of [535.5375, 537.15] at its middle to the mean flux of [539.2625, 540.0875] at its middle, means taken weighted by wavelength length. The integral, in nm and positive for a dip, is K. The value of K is 0.04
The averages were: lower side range 0.712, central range 0.689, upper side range 0.687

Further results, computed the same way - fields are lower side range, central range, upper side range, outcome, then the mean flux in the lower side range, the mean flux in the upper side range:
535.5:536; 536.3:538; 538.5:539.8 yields 0.03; 0.74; 0.681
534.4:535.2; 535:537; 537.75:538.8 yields -0.10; 0.677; 0.673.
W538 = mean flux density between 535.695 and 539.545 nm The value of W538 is 0.693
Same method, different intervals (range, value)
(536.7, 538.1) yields 0.707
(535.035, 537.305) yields 0.714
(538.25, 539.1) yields 0.651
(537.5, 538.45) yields 0.69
